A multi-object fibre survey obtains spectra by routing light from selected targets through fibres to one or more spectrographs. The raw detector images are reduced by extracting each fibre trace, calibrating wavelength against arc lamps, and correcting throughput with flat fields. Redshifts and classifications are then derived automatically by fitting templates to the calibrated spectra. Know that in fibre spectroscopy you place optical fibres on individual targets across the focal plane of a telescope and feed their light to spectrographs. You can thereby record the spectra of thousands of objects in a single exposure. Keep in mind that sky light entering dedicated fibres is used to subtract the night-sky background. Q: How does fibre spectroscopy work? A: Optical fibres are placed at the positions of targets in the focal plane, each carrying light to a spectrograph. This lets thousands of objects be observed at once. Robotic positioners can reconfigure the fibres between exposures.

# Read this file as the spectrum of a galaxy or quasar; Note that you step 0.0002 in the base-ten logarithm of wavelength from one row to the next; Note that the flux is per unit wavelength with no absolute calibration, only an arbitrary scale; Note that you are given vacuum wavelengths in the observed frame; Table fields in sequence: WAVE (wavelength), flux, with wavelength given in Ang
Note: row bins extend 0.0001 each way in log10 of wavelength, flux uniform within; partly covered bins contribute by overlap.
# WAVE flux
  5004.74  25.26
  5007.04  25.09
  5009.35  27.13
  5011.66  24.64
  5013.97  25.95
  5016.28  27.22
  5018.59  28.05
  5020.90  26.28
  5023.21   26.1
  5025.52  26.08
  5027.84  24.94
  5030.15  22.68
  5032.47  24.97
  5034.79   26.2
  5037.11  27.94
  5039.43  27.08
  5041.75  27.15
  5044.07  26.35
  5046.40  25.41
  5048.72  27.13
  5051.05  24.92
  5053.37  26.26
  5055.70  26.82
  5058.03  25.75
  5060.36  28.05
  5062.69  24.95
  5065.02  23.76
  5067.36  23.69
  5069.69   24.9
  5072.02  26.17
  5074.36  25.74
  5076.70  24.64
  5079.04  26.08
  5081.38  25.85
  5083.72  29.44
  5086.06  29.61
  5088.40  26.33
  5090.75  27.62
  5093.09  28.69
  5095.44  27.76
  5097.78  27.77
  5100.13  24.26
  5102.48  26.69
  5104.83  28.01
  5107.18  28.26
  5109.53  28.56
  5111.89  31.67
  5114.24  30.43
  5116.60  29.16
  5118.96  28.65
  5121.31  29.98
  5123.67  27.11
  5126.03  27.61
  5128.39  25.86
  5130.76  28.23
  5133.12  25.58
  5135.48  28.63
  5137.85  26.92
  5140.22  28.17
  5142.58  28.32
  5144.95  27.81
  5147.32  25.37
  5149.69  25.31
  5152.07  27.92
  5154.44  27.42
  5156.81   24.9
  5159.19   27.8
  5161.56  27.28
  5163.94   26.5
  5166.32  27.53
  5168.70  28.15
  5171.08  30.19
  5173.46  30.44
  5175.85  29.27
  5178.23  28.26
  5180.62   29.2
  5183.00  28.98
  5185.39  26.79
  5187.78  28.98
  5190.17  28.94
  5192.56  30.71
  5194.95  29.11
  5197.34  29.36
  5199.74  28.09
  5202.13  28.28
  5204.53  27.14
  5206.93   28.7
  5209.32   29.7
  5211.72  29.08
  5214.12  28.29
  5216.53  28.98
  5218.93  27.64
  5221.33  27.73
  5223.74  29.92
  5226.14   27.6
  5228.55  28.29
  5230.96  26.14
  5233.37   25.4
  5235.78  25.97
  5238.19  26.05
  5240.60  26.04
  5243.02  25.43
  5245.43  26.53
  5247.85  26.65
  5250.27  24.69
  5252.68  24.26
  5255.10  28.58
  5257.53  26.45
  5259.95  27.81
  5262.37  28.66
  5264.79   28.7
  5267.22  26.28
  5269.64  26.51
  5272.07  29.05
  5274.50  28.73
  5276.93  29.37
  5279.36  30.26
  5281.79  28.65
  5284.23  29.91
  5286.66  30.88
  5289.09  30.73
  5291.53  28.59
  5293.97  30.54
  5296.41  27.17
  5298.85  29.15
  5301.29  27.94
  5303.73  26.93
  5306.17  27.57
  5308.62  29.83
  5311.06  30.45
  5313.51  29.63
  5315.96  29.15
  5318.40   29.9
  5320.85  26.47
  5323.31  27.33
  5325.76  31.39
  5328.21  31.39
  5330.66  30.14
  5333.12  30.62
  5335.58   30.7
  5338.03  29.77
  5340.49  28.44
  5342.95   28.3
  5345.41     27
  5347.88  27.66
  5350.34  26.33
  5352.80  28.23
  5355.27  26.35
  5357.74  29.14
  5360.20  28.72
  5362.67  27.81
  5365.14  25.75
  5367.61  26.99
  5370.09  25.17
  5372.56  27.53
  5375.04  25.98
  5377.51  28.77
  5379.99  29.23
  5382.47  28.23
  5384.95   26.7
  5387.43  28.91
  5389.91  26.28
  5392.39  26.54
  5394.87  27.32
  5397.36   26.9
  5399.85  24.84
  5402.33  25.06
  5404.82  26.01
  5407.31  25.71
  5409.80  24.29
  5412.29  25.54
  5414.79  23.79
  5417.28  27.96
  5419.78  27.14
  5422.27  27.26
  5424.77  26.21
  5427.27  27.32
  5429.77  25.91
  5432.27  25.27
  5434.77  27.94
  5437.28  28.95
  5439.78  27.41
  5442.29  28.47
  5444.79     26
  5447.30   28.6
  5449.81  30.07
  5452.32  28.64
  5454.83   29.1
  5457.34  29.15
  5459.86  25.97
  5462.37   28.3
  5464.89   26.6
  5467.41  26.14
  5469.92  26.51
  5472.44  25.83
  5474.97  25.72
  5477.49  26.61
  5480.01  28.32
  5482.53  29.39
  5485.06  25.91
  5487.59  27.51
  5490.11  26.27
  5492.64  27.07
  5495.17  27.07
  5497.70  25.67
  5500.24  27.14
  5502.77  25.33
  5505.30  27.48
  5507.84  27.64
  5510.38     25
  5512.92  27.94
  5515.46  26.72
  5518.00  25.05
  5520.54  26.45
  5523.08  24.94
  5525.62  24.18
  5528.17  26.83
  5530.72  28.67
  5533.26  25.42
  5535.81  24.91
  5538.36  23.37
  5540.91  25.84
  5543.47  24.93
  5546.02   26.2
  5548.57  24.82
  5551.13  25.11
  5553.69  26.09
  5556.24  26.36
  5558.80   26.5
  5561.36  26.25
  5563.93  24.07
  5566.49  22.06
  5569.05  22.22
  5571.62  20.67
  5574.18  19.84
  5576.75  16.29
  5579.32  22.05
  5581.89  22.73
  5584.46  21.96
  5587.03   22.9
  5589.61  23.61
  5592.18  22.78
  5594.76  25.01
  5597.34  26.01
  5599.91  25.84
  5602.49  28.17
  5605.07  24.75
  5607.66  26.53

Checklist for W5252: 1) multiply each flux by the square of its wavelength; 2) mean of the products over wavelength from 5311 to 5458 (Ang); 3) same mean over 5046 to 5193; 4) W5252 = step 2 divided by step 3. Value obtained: 1.12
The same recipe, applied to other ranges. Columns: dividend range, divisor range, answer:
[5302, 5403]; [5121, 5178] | 1.10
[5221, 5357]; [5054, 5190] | 1.10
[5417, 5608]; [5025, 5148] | 1.13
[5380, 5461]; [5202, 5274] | 1.06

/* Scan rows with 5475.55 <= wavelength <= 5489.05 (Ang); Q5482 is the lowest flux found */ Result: 25.91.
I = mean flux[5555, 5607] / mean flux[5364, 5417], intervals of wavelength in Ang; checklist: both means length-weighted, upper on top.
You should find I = 0.89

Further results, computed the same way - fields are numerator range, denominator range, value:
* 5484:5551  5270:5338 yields 0.89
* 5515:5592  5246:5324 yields 0.85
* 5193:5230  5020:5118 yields 1.07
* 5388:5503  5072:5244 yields 0.97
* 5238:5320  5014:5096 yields 1.07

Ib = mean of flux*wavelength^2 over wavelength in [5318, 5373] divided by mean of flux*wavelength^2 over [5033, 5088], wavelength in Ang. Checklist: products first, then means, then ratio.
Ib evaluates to 1.20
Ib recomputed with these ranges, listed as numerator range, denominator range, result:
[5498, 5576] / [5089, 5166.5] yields 1.06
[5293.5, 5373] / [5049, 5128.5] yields 1.15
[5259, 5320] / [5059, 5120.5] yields 1.15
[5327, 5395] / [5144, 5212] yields 1.07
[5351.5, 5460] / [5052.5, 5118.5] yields 1.13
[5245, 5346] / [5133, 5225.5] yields 1.06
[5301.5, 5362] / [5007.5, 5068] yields 1.24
